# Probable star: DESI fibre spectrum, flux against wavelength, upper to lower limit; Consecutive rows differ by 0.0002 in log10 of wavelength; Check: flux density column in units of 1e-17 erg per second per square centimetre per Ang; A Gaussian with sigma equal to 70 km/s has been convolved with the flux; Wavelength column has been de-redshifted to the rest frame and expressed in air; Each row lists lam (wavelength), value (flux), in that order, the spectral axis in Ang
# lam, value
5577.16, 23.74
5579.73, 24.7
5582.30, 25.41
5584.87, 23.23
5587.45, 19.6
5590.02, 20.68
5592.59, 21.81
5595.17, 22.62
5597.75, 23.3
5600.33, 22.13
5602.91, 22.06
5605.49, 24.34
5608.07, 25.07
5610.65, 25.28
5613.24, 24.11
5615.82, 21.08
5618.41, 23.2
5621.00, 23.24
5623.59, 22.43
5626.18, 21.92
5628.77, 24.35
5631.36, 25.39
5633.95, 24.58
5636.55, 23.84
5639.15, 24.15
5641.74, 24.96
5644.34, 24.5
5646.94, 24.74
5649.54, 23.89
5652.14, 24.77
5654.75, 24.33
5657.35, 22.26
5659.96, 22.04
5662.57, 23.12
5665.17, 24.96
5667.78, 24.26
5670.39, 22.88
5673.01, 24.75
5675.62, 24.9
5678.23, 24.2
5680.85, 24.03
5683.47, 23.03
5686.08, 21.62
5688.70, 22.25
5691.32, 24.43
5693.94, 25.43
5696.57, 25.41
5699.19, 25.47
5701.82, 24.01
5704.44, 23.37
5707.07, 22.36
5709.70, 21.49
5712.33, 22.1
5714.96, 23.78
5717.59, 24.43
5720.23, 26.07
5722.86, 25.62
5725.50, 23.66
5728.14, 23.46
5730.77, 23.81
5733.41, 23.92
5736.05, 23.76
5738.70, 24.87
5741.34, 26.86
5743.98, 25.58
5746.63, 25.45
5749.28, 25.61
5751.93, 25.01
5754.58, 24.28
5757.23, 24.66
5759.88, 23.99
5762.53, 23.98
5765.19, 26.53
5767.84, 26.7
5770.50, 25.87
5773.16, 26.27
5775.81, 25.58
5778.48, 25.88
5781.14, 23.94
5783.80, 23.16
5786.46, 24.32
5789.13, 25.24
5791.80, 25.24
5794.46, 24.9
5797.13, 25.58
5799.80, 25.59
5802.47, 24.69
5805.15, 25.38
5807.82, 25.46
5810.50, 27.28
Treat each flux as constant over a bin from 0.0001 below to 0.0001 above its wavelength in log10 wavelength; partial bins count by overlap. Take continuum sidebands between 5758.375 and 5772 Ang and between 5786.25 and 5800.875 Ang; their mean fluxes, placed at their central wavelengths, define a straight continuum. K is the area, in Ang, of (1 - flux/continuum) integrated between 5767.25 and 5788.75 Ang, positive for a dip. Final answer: 0.1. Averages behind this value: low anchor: 25.4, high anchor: 25.2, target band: 25.2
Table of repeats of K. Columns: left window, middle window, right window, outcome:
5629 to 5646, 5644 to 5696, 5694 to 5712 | 0.7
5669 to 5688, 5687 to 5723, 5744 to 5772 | 0.3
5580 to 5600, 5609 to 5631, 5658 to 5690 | -0.5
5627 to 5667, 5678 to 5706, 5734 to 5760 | 0.7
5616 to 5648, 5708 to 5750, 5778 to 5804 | 0.1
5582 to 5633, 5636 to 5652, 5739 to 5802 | -0.6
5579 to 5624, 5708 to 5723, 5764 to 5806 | 0.4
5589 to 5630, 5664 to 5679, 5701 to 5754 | -0.4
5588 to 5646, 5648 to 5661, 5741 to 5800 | 0.2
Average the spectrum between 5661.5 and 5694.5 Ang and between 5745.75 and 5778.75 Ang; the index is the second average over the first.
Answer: 1.1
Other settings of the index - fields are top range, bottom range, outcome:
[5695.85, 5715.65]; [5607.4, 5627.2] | 1.01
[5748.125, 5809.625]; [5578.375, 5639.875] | 1.08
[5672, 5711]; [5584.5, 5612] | 1.05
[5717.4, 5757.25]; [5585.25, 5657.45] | 1.06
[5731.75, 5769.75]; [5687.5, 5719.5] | 1.06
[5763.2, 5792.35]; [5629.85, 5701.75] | 1.05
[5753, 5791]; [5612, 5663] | 1.06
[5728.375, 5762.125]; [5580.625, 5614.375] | 1.07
